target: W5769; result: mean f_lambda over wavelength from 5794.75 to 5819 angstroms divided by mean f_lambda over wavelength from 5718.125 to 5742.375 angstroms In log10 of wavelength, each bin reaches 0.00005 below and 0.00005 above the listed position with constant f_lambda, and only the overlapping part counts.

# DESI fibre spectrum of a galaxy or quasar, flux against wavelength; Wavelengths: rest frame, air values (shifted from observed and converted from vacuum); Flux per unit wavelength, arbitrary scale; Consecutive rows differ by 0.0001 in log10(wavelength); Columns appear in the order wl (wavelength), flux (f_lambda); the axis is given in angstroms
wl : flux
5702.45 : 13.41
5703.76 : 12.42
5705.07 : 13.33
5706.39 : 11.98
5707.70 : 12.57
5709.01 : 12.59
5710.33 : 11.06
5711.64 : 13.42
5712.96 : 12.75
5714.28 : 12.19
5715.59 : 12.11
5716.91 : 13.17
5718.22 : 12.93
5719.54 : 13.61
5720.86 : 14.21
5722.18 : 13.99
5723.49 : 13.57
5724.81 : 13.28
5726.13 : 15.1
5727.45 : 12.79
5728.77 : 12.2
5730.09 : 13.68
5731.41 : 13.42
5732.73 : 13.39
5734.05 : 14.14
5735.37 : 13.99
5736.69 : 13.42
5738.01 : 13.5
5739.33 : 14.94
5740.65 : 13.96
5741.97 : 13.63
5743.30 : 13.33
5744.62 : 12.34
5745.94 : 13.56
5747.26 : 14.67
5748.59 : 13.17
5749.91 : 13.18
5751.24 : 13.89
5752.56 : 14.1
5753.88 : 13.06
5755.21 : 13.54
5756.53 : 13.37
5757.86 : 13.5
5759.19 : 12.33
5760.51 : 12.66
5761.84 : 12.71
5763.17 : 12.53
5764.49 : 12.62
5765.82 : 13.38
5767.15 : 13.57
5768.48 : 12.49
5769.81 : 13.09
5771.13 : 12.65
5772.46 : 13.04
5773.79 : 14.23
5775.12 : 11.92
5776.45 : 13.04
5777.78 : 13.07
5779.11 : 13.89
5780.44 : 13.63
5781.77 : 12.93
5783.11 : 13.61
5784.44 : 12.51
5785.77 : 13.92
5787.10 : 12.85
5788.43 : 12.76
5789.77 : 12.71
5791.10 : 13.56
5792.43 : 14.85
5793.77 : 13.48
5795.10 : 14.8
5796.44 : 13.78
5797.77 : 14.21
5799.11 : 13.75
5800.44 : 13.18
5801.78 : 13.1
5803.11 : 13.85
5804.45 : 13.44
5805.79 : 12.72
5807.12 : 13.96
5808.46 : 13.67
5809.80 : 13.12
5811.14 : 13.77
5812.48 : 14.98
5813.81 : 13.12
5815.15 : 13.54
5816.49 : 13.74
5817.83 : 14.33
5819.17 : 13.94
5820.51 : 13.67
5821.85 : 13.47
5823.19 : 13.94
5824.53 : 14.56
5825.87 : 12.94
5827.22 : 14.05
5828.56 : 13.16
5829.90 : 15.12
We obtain 1.00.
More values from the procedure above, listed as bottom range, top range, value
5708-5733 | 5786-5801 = 1.04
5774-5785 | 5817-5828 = 1.06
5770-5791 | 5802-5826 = 1.04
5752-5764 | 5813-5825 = 1.06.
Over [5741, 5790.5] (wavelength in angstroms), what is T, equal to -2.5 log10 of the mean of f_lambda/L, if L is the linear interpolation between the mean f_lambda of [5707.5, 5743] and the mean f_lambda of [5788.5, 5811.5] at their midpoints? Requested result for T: 0.025 mag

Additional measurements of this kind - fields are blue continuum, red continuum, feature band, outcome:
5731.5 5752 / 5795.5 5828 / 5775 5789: 0.044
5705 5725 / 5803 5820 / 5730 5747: -0.046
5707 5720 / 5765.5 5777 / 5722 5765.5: -0.049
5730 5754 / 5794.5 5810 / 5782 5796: 0.013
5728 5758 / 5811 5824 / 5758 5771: 0.066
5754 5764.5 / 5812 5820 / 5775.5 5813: 0.002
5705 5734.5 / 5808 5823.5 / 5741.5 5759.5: -0.009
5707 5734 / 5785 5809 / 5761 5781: 0.031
